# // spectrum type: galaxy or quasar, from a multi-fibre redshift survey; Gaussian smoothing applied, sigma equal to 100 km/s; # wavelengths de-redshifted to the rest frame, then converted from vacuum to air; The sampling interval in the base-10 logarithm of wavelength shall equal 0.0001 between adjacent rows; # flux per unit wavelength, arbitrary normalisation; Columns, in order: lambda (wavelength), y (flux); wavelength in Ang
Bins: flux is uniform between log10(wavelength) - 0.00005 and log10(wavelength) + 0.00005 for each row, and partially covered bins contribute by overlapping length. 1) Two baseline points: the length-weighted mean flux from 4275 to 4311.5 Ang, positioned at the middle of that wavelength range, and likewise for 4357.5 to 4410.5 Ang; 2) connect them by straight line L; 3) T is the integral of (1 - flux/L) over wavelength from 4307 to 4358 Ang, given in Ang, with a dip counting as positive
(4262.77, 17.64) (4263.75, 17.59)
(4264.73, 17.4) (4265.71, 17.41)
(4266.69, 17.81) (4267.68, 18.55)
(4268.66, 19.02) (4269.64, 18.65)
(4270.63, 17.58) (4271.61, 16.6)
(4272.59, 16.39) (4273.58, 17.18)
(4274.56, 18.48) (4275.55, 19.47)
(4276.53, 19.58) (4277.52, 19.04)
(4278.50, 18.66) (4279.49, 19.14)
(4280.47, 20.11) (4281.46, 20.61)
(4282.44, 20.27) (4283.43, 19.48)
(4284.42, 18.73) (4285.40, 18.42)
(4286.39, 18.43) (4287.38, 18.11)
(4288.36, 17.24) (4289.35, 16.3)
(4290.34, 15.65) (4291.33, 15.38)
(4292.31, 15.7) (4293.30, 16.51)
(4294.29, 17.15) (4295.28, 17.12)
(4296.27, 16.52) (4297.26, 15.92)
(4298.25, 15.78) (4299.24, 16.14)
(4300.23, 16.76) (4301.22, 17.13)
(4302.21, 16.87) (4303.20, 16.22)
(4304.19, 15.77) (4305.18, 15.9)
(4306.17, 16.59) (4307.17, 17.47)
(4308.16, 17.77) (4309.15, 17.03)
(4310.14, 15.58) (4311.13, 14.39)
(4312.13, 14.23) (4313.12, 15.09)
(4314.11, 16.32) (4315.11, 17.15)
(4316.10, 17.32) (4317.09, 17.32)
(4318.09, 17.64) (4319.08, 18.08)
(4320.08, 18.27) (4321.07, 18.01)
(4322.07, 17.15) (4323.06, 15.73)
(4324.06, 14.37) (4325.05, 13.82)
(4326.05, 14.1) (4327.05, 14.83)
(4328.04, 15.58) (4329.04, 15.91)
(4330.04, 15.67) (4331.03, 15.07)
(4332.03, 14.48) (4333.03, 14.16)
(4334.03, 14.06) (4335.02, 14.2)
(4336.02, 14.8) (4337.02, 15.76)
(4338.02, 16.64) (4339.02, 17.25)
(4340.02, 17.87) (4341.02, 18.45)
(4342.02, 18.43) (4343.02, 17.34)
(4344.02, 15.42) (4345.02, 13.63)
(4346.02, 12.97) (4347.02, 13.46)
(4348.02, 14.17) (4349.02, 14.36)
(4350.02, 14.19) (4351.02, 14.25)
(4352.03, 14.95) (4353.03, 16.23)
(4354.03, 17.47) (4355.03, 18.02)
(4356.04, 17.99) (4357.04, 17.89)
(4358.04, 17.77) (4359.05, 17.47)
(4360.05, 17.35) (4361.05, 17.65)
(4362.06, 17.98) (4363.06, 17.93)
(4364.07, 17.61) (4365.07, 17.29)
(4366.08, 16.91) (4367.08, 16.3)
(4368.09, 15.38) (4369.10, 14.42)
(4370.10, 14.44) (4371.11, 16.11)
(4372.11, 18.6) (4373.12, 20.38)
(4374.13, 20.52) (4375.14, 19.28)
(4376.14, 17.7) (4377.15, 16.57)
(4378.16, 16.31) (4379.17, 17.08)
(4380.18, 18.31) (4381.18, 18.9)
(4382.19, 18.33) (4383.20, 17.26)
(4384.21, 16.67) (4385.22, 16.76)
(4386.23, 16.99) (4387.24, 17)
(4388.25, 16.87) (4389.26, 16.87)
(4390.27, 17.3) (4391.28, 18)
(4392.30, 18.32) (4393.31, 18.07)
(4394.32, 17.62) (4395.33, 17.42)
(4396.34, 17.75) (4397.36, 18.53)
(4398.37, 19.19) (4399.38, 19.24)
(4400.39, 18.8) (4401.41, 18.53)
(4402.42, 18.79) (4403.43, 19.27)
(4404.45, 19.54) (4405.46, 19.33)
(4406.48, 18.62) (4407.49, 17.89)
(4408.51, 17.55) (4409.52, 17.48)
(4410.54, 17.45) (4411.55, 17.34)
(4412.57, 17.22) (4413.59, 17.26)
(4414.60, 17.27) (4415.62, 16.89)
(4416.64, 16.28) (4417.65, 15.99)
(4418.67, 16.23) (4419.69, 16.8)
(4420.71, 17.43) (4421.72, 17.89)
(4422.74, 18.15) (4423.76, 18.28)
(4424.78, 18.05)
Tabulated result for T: 4.66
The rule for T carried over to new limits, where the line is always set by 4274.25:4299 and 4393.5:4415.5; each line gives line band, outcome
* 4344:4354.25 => 1.99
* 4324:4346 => 3.05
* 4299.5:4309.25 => 0.65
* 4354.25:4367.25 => 0.35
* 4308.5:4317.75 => 0.95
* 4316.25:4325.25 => 0.57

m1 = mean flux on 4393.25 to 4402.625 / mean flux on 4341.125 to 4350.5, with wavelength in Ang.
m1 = 1.2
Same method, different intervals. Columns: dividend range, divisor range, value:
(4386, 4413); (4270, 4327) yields 1.06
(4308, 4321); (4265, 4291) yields 0.91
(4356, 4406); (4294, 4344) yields 1.09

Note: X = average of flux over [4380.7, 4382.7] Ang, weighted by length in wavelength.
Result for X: 18.6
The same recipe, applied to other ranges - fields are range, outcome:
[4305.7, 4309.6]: 17.2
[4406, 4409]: 18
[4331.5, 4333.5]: 14.3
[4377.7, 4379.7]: 16.7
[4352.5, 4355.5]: 17.3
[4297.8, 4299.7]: 16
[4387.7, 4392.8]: 17.4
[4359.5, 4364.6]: 17.7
